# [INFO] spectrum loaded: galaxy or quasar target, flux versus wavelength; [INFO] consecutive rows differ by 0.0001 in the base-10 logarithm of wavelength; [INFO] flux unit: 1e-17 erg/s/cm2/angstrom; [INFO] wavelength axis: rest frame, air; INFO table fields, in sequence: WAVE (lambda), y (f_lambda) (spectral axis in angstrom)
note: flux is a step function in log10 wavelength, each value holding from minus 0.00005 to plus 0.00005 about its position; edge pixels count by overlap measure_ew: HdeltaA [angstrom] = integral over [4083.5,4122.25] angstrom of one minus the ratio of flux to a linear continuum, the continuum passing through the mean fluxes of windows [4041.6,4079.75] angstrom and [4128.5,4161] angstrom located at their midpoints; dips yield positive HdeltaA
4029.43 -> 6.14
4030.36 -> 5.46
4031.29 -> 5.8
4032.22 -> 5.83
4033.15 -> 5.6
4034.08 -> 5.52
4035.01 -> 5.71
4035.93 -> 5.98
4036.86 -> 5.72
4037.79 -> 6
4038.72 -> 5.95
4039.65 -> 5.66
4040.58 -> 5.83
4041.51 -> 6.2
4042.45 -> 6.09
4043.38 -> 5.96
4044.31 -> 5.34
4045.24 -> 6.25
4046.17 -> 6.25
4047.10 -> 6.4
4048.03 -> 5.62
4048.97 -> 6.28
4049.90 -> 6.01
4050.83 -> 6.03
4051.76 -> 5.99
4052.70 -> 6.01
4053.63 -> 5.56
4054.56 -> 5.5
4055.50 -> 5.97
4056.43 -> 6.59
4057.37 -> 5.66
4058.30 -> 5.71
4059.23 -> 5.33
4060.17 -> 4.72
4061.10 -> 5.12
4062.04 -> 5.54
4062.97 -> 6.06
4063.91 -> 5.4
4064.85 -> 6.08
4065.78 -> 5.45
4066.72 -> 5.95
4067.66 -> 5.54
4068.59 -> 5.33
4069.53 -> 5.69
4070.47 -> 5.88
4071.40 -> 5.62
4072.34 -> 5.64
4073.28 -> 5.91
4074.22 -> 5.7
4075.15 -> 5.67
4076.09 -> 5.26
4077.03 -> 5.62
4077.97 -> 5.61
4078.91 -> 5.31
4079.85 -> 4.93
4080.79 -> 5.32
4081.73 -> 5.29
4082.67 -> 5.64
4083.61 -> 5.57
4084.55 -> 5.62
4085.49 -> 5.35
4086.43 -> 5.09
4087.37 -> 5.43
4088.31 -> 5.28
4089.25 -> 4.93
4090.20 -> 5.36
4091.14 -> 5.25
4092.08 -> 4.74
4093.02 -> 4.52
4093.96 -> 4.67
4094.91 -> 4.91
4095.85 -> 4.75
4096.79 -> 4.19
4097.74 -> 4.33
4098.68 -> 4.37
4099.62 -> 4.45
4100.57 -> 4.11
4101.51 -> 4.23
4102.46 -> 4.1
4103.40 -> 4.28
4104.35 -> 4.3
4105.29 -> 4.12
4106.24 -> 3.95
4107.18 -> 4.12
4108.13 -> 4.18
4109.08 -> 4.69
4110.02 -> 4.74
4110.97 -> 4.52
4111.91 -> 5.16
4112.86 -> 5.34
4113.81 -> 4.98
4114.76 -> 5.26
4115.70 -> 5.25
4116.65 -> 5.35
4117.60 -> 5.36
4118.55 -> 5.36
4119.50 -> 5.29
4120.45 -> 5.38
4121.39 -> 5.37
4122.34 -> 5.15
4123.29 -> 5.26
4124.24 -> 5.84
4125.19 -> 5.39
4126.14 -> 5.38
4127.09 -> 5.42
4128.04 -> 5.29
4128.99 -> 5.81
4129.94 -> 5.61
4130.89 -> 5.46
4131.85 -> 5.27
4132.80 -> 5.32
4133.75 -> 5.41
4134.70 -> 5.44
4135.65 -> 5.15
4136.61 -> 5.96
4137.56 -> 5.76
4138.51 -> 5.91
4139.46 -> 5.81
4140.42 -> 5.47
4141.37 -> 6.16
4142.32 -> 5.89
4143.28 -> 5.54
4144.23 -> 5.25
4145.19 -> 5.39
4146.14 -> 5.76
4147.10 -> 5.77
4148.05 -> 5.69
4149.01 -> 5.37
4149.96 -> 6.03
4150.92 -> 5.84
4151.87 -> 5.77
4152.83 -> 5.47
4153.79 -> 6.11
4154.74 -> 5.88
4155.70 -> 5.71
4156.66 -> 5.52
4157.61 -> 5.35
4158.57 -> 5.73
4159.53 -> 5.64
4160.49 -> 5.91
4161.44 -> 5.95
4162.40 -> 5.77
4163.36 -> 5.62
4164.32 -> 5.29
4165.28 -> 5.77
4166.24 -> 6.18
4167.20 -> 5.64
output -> 5.9 angstrom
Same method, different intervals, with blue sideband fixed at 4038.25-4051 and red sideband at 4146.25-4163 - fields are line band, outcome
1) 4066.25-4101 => 4.1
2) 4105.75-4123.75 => 2.6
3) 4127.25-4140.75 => 0.6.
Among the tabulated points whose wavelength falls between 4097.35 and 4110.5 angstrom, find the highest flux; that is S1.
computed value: 4.74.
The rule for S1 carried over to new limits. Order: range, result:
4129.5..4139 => 5.96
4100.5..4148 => 6.16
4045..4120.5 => 6.59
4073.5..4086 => 5.7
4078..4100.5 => 5.64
